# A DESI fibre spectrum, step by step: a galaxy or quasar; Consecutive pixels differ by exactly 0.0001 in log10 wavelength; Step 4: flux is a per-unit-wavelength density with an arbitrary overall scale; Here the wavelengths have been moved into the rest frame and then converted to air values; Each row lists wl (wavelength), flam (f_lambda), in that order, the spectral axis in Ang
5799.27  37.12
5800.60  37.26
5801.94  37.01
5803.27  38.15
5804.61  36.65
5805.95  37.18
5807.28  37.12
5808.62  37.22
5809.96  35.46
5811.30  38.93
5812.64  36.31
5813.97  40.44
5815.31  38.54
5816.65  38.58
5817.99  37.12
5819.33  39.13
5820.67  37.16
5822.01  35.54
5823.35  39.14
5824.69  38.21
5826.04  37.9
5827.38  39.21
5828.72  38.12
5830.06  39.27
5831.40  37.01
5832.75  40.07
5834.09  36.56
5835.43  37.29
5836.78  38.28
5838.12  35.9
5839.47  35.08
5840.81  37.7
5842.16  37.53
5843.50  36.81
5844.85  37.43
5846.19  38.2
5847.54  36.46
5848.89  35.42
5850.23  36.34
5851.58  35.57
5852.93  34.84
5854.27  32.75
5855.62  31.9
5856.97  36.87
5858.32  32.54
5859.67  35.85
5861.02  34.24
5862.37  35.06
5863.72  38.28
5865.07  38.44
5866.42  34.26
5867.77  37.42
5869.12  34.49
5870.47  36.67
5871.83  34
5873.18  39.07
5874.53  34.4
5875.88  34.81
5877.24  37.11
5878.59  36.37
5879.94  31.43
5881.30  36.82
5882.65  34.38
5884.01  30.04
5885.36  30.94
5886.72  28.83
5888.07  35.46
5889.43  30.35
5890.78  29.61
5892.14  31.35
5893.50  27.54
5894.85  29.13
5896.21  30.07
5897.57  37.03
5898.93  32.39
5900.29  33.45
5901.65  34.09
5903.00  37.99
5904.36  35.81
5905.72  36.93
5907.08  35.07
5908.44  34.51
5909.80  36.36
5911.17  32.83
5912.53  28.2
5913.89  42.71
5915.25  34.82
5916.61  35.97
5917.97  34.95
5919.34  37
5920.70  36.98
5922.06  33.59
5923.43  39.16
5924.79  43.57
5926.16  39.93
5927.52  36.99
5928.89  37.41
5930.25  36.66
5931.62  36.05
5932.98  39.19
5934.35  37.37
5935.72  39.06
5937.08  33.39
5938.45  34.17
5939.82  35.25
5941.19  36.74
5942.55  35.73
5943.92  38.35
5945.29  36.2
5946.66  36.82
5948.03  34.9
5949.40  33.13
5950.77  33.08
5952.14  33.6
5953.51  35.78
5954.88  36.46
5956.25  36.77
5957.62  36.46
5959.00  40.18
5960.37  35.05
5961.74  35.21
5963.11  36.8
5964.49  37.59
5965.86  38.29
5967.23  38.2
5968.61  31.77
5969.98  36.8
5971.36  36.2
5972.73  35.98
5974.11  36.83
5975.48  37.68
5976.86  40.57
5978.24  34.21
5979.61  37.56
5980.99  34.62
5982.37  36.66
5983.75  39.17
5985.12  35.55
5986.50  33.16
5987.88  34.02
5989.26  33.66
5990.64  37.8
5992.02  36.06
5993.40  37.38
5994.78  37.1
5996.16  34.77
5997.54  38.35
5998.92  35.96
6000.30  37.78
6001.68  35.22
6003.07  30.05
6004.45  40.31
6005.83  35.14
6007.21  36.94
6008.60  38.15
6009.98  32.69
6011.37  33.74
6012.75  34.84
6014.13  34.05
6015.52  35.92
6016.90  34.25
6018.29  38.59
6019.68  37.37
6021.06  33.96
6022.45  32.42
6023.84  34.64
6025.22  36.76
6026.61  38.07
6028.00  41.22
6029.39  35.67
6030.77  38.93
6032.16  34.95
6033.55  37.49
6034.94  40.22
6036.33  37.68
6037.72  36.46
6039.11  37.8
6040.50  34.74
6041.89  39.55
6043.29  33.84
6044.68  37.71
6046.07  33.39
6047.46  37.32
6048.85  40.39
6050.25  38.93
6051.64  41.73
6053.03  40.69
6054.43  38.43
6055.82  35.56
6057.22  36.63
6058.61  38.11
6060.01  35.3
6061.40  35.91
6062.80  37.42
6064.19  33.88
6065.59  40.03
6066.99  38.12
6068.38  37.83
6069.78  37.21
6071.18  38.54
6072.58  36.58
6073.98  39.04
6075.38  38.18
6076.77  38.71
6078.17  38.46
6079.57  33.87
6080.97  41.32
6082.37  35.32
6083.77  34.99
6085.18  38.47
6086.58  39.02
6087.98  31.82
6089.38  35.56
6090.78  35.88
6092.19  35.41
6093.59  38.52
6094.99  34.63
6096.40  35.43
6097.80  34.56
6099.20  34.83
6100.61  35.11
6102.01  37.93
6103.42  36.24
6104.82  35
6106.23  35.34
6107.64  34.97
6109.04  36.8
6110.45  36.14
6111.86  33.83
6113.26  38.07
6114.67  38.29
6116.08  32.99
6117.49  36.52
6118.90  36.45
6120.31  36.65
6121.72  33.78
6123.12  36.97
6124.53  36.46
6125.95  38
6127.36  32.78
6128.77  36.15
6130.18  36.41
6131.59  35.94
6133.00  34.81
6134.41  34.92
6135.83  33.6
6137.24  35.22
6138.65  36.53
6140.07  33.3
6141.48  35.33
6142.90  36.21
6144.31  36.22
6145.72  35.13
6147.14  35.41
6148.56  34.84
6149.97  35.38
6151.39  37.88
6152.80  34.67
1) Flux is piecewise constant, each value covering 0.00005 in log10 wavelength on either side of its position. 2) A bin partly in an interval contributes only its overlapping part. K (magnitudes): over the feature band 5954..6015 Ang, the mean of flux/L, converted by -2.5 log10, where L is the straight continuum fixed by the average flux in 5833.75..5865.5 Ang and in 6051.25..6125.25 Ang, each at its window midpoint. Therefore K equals 0.01 mag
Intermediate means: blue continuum 36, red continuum 36.6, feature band 36.2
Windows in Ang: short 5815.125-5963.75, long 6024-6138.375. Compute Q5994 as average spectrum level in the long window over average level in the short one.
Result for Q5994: 1.0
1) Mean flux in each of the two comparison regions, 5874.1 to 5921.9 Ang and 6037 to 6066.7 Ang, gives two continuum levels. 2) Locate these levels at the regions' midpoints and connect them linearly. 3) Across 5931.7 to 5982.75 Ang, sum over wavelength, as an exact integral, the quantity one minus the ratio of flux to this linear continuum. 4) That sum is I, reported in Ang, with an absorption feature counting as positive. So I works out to -1.6 Ang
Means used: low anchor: 33.9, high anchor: 37.3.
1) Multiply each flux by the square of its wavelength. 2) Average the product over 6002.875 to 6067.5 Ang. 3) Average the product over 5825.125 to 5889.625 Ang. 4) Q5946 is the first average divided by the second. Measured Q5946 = 1.09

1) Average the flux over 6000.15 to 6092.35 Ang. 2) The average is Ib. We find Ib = 36.8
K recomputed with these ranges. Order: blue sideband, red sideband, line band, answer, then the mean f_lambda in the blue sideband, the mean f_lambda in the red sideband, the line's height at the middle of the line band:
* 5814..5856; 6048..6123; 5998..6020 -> 0.04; 37.2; 36.8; 36.9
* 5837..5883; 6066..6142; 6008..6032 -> 0.00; 35.8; 36.2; 36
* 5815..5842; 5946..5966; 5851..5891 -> 0.08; 37.8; 35.9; 37.2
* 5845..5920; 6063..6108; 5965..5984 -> -0.04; 34.5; 36.6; 35.5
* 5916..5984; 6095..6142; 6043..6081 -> -0.05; 36.6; 35.6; 35.9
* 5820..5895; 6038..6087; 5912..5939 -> -0.02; 35.4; 37.5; 36.1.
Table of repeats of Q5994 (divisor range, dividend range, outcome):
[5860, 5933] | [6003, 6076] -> 1.06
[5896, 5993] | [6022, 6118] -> 1.02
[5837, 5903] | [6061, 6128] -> 1.05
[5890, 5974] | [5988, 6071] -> 1.03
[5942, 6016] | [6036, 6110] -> 1.02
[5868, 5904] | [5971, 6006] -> 1.08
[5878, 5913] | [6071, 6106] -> 1.11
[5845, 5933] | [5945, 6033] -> 1.03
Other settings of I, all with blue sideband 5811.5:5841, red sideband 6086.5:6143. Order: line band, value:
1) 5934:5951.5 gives 0.6 Ang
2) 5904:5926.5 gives 0.5 Ang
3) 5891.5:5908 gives 1.7 Ang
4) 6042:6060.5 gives -0.8 Ang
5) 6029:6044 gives -0.3 Ang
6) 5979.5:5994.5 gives 0.3 Ang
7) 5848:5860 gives 0.9 Ang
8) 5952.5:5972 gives 0.2 Ang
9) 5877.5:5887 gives 1.1 Ang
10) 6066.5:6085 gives -0.8 Ang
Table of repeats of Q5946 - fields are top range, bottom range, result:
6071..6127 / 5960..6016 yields 1.05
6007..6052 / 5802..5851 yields 1.05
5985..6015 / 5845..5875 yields 1.05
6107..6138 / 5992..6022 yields 1.04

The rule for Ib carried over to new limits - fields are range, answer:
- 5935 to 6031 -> 36.1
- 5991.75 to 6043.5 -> 36.3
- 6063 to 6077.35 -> 37.8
